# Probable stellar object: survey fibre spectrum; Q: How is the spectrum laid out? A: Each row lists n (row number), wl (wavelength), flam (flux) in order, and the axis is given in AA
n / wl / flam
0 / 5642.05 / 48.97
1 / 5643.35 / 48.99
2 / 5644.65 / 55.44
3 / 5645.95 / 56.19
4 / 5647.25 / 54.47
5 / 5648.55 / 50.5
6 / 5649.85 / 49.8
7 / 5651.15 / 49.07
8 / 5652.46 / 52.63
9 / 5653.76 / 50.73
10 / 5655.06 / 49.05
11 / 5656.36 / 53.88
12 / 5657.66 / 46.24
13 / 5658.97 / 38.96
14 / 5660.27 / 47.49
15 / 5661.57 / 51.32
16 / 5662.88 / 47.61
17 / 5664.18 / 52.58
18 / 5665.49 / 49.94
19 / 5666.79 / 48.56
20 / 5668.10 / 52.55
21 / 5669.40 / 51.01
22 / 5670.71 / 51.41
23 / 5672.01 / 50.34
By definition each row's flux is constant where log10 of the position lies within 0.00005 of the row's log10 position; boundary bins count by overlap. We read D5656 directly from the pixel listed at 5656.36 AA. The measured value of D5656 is 53.88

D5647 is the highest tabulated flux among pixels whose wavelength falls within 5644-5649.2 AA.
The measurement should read 56.19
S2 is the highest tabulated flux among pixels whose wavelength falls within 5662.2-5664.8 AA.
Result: 52.58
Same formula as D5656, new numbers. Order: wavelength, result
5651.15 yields 49.07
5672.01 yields 50.34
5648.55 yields 50.5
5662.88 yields 47.61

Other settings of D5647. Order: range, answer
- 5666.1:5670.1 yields 52.55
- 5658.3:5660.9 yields 47.49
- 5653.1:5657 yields 53.88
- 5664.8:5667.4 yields 49.94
